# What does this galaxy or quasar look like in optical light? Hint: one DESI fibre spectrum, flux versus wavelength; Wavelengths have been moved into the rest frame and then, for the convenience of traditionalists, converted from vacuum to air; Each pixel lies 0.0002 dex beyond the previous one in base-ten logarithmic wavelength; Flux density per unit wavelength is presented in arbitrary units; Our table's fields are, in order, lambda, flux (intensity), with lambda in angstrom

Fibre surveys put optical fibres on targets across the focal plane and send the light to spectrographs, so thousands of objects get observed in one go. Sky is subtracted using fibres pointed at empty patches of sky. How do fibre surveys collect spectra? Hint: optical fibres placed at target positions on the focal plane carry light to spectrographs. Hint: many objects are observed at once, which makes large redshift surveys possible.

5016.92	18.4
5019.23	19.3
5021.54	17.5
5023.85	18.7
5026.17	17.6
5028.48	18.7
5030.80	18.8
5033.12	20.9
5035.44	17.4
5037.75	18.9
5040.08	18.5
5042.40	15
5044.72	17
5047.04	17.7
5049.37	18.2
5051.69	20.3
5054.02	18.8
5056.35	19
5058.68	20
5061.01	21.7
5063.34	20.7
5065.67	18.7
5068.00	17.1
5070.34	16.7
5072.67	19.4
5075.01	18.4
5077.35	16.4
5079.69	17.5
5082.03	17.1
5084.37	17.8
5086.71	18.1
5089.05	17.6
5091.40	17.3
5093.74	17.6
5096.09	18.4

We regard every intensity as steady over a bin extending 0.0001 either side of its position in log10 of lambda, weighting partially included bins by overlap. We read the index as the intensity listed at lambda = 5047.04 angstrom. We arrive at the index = 17.7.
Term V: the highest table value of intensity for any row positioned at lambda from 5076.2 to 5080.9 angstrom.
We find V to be 17.5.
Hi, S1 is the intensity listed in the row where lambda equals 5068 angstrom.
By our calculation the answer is 17.1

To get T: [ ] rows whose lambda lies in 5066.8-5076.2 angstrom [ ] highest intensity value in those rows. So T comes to 19.4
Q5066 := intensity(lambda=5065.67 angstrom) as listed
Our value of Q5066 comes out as 18.7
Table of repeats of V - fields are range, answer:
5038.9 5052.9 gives 20.3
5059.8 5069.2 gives 21.7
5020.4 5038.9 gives 20.9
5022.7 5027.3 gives 18.7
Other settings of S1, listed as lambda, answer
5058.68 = 20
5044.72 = 17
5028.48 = 18.7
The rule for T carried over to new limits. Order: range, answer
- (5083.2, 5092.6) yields 18.1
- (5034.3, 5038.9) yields 18.9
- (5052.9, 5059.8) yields 20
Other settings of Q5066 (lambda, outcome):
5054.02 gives 18.8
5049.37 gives 18.2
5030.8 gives 18.8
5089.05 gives 17.6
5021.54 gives 17.5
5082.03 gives 17.1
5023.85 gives 18.7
